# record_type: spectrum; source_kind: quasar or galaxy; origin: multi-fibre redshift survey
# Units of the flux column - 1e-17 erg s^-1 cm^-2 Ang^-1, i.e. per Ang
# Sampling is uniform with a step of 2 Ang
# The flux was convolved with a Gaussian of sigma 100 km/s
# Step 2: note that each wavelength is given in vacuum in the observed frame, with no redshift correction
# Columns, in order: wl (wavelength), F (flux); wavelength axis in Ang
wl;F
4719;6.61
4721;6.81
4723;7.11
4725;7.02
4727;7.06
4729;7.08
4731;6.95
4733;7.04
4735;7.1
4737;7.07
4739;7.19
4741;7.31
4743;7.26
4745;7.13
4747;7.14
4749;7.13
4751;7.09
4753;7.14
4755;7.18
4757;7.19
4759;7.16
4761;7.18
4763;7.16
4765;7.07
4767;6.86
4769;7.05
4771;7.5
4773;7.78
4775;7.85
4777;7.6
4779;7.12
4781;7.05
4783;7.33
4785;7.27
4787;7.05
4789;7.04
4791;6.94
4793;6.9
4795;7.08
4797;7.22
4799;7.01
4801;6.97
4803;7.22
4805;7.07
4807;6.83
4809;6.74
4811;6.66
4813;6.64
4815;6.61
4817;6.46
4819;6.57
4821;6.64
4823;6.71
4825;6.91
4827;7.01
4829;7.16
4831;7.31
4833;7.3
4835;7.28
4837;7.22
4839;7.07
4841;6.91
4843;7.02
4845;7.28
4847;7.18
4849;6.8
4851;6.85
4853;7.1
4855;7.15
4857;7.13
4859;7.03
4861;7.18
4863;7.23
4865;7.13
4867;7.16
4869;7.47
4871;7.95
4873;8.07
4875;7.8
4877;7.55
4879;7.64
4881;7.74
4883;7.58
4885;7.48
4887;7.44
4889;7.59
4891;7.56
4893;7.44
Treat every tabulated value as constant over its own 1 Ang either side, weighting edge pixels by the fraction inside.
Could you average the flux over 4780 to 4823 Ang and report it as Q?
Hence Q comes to 6.91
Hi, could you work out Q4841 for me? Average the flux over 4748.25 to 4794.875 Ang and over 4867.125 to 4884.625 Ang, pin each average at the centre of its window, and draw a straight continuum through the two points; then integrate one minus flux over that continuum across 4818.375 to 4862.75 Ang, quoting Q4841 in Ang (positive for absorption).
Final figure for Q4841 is 2.8 Ang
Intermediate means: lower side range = 7.2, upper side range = 7.69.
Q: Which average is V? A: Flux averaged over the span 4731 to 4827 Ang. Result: 7.07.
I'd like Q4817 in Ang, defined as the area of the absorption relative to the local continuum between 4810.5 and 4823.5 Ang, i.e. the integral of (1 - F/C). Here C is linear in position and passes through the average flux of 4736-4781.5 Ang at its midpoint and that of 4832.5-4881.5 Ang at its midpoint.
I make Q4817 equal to 1.17 Ang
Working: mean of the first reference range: 7.23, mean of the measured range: 6.61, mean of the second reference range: 7.28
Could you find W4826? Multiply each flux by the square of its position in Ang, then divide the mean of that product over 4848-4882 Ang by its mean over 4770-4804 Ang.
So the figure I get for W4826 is 1.05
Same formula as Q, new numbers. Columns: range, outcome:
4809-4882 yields 7.13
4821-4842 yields 7.07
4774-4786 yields 7.37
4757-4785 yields 7.28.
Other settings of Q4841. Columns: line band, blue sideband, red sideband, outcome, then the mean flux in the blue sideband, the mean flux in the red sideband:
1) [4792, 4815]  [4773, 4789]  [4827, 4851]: 1.0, 7.33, 7.12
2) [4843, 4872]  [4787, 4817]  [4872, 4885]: 1.2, 6.91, 7.71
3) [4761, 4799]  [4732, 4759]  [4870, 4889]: 0.4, 7.15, 7.69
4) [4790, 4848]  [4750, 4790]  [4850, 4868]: 1.6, 7.23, 7.11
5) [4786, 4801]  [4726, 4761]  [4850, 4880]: 0.4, 7.13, 7.36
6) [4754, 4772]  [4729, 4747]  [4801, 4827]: -0.4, 7.13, 6.77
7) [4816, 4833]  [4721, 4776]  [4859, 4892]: 1.2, 7.17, 7.52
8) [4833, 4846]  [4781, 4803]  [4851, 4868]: -0.1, 7.09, 7.12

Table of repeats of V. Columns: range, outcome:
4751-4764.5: 7.16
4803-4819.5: 6.73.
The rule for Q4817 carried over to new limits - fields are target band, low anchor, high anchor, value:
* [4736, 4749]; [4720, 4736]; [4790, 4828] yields -0.4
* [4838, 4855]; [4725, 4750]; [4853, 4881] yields 0.8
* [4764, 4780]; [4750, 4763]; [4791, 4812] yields -0.6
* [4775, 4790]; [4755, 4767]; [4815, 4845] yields -0.4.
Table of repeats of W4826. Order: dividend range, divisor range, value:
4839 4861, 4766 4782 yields 0.99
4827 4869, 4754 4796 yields 1.02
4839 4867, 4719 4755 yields 1.05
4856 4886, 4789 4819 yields 1.12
